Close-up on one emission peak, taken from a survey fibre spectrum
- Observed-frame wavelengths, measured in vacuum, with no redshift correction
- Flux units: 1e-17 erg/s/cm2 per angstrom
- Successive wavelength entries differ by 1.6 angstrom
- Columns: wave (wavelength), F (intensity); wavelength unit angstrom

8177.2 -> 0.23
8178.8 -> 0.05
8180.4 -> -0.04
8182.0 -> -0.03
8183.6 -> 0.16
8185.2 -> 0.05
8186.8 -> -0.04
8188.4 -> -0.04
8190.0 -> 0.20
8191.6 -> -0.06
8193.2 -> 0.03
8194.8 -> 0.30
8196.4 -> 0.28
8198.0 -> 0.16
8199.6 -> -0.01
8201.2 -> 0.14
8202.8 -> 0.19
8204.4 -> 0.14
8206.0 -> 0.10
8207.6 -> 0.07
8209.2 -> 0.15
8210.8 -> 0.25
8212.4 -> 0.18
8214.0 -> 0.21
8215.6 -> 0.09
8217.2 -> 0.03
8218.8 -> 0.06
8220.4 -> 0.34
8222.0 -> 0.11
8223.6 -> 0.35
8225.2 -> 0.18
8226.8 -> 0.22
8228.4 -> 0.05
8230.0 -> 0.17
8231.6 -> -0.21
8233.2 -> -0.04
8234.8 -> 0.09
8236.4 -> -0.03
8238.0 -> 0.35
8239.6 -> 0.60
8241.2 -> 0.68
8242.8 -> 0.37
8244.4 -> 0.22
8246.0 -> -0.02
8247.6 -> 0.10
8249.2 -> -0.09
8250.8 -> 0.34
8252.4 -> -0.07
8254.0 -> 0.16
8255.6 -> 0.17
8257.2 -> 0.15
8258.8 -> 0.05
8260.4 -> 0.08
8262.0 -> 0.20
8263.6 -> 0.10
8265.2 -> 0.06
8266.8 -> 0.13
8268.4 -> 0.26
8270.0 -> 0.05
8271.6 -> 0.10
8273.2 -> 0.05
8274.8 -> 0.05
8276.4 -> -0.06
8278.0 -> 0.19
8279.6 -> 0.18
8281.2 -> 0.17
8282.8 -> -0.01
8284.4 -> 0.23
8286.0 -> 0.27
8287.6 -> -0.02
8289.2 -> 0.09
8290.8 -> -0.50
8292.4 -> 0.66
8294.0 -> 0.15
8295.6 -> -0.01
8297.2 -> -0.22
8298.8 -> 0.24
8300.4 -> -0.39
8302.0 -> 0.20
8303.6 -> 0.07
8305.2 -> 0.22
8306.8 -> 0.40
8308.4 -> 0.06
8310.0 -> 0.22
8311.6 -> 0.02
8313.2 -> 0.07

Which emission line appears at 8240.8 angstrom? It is Hgamma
